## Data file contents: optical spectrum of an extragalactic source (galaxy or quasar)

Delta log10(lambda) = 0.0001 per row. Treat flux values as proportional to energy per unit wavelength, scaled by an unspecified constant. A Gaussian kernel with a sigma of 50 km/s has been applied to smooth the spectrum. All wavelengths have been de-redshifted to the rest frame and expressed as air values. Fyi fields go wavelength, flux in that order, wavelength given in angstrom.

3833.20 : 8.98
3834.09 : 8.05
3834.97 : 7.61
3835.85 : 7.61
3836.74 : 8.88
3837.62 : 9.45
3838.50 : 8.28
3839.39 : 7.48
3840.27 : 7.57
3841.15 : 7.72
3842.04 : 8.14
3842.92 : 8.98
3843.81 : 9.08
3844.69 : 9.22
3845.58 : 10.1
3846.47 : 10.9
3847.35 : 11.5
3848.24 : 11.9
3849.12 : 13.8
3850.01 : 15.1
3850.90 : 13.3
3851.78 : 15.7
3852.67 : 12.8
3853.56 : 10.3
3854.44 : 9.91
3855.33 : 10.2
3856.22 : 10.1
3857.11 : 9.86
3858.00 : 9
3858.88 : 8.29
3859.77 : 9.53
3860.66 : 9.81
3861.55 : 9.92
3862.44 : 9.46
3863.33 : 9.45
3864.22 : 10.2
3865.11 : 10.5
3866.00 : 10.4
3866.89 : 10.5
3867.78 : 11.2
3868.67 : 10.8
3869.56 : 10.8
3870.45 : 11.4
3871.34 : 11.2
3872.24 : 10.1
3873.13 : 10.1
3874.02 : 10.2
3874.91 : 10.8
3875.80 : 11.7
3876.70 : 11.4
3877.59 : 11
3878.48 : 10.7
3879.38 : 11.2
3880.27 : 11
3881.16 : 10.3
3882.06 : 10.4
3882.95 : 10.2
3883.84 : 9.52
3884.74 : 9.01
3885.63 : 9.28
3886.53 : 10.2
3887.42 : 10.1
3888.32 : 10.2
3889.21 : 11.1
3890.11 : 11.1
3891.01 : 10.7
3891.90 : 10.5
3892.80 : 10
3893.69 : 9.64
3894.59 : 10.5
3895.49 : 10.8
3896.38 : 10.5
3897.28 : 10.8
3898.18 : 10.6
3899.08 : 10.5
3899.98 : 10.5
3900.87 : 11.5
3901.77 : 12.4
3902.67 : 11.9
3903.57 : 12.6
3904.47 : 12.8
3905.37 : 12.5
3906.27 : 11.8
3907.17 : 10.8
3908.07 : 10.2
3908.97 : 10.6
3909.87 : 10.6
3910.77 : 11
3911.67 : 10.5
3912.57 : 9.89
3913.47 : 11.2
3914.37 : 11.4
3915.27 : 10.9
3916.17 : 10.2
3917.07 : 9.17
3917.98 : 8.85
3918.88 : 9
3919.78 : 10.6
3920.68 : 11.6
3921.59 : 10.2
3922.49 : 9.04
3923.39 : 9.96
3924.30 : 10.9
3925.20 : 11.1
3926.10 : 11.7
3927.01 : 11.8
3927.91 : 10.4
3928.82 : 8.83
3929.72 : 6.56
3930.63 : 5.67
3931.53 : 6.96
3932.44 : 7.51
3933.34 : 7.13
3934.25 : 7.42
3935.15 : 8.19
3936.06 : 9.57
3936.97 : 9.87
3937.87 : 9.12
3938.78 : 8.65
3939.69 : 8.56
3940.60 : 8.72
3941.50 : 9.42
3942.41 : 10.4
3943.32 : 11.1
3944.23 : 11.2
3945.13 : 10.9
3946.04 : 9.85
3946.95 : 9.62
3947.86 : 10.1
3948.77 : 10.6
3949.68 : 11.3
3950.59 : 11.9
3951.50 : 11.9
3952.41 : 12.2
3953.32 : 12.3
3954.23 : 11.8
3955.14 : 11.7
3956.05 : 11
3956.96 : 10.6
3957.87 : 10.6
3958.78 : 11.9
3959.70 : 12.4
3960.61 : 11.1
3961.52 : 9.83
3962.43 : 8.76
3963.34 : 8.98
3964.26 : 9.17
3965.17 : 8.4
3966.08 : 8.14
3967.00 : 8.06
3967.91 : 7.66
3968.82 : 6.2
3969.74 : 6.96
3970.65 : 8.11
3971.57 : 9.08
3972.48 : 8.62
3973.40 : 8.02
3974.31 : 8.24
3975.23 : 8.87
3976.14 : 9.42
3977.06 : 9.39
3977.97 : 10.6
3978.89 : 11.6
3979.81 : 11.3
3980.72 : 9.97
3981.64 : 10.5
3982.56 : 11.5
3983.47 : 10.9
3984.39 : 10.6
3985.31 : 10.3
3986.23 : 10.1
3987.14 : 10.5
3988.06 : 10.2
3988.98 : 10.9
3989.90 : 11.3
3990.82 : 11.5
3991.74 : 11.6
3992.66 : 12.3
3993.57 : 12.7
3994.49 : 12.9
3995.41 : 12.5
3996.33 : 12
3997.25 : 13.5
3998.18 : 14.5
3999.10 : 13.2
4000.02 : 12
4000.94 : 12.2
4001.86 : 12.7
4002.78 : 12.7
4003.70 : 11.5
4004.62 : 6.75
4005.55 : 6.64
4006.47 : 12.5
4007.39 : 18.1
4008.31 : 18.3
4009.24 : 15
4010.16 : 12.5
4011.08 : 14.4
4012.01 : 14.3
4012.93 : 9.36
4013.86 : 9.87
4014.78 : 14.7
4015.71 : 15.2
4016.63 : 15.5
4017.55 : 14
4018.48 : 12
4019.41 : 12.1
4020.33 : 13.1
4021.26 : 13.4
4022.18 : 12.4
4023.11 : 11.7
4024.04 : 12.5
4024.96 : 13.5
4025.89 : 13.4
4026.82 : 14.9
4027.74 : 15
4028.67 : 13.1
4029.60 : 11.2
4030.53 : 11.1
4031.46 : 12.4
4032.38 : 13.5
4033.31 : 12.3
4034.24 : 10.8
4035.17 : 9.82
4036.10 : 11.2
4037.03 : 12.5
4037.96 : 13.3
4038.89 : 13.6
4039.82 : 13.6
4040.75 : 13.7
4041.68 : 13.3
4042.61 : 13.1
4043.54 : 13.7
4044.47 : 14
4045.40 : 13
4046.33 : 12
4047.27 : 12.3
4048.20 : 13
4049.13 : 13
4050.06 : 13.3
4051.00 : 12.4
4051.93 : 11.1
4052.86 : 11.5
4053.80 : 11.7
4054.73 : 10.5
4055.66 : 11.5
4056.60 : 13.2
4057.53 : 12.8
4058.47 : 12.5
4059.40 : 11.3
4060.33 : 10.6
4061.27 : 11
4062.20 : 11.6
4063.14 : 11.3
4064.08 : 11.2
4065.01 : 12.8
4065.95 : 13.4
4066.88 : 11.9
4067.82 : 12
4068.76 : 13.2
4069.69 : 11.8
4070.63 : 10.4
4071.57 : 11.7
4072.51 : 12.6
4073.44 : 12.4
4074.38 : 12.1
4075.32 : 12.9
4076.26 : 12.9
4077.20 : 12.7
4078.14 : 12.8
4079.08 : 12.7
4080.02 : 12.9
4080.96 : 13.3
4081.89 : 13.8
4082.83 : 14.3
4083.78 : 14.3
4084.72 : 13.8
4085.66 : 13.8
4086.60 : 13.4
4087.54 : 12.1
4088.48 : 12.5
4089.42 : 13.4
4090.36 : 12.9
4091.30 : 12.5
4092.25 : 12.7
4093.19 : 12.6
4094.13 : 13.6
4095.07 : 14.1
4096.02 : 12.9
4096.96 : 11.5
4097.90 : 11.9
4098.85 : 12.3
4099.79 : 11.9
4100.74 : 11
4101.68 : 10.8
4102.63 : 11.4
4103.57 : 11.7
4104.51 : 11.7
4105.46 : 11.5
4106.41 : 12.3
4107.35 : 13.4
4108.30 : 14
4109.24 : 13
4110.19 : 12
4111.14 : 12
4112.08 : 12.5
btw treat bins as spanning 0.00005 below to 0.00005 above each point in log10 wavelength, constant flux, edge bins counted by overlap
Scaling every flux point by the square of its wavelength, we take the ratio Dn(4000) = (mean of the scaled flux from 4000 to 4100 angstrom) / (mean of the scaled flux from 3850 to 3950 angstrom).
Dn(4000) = 1.32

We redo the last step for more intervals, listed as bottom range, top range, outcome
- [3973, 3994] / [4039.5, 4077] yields 1.21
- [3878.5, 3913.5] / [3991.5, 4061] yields 1.26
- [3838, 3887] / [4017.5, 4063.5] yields 1.31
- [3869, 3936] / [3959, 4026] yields 1.15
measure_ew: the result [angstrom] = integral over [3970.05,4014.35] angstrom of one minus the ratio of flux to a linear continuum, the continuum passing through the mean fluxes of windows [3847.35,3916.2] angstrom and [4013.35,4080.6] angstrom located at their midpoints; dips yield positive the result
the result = 2.27 angstrom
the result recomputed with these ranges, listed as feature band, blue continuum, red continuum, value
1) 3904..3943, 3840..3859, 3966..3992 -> 1.19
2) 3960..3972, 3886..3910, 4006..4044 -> 3.54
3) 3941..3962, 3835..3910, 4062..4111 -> 0.42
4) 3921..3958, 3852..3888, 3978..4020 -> 4.68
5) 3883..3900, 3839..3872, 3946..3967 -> 0.33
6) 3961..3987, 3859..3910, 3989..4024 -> 6.16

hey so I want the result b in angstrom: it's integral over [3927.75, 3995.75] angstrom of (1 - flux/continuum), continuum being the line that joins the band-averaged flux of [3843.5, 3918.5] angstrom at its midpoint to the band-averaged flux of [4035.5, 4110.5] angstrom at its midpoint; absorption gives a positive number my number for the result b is 9.4 angstrom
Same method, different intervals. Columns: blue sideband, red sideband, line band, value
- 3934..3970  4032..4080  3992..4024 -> -4.6 angstrom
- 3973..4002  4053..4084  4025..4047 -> -1.8 angstrom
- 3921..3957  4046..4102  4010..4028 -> -2.8 angstrom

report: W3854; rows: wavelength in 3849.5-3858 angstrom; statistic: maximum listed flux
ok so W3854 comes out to 15.7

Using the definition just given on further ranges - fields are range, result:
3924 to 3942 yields 11.8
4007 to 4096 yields 18.3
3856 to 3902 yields 12.4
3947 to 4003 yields 14.5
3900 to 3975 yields 12.8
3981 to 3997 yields 12.9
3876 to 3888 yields 11.4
